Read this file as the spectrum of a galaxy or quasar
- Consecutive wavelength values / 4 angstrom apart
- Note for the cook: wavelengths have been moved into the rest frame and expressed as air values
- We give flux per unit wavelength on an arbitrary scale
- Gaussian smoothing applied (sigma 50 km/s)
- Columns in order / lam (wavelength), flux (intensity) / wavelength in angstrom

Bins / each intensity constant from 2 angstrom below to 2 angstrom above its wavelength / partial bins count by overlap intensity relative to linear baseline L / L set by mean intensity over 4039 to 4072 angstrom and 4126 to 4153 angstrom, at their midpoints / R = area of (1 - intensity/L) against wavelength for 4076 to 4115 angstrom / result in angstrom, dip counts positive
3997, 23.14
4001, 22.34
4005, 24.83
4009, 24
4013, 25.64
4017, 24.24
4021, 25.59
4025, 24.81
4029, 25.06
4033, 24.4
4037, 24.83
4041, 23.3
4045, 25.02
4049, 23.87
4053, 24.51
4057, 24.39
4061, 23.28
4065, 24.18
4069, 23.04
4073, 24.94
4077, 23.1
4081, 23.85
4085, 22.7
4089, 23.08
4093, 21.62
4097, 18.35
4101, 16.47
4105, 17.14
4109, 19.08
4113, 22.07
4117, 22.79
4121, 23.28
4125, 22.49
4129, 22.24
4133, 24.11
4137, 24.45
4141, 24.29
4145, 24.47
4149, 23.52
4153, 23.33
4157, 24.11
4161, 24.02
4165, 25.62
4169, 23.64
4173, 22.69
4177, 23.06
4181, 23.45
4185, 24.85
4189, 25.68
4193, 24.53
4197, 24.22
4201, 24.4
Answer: 5.2 angstrom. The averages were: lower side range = 24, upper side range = 23.8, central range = 20.7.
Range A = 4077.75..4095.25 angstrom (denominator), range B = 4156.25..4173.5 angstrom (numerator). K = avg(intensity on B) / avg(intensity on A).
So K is 1.06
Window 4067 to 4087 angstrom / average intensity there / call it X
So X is 23.5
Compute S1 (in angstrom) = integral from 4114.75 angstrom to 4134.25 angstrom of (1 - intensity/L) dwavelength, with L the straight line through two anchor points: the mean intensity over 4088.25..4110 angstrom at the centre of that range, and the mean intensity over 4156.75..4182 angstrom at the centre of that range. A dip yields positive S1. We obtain -2.0 angstrom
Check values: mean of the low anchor 19.1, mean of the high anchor 23.8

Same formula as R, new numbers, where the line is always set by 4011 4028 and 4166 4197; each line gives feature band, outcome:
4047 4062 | 0.5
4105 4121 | 2.3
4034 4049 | 0.4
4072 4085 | 0.5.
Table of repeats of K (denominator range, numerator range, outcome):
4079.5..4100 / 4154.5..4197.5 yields 1.12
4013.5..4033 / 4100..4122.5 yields 0.81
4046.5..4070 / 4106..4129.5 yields 0.91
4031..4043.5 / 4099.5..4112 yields 0.74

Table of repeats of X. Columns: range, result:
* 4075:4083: 23.5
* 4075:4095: 22.9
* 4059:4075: 23.9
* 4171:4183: 23.1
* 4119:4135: 23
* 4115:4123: 23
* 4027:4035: 24.7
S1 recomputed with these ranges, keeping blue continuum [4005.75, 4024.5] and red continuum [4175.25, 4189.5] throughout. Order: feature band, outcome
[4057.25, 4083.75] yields 0.94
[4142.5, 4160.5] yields 0.28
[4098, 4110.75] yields 3.58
